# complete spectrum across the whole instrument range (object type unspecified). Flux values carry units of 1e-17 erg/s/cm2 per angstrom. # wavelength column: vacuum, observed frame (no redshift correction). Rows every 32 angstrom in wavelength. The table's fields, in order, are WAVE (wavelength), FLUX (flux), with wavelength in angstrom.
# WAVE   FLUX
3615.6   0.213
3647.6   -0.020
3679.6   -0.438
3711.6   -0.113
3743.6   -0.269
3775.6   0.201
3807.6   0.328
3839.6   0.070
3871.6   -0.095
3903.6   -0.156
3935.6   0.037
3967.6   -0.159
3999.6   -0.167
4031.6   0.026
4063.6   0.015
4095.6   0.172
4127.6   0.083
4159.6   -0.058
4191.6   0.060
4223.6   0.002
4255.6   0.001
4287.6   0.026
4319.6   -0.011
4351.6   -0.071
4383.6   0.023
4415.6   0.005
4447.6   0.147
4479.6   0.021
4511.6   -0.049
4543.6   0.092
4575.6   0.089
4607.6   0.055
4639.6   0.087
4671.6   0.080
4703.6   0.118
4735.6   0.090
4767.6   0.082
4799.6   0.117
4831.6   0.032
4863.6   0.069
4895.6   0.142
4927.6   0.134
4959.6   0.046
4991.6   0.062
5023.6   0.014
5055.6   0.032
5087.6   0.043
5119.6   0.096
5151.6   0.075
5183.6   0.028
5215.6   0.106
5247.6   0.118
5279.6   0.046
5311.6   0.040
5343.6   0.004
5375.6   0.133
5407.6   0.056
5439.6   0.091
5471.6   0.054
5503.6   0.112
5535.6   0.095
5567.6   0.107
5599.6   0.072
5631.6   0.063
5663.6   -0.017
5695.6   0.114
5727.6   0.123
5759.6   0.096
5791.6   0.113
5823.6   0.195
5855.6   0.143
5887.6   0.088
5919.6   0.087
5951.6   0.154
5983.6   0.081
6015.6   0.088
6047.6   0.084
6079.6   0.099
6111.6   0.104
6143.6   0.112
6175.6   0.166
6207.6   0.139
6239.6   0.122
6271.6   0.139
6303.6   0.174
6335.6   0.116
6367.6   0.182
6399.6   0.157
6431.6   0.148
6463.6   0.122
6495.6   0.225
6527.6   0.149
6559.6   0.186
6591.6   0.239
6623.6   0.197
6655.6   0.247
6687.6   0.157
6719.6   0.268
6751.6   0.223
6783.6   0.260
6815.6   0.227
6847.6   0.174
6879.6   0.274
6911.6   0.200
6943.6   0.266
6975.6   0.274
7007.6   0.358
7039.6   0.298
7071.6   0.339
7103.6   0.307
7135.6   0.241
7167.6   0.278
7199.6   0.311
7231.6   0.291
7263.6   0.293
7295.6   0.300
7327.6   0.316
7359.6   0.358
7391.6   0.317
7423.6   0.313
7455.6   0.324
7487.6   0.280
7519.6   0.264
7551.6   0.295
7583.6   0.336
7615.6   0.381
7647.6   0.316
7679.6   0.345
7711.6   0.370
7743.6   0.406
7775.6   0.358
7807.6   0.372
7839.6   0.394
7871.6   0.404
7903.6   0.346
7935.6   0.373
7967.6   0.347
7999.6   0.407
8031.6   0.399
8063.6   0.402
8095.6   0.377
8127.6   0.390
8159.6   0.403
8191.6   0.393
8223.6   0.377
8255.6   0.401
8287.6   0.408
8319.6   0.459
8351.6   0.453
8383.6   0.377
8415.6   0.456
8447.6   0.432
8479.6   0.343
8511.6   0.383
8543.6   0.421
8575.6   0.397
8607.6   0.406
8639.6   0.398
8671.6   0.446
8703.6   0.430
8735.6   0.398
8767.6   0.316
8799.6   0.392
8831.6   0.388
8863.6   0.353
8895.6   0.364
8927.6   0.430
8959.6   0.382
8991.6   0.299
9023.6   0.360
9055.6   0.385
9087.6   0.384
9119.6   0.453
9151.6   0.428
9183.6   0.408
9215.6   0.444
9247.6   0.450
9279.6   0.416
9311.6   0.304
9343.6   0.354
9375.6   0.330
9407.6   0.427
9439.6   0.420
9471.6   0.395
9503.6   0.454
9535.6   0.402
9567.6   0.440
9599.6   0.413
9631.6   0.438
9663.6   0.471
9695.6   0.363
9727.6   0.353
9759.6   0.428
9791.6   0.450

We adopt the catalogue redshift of 0.74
